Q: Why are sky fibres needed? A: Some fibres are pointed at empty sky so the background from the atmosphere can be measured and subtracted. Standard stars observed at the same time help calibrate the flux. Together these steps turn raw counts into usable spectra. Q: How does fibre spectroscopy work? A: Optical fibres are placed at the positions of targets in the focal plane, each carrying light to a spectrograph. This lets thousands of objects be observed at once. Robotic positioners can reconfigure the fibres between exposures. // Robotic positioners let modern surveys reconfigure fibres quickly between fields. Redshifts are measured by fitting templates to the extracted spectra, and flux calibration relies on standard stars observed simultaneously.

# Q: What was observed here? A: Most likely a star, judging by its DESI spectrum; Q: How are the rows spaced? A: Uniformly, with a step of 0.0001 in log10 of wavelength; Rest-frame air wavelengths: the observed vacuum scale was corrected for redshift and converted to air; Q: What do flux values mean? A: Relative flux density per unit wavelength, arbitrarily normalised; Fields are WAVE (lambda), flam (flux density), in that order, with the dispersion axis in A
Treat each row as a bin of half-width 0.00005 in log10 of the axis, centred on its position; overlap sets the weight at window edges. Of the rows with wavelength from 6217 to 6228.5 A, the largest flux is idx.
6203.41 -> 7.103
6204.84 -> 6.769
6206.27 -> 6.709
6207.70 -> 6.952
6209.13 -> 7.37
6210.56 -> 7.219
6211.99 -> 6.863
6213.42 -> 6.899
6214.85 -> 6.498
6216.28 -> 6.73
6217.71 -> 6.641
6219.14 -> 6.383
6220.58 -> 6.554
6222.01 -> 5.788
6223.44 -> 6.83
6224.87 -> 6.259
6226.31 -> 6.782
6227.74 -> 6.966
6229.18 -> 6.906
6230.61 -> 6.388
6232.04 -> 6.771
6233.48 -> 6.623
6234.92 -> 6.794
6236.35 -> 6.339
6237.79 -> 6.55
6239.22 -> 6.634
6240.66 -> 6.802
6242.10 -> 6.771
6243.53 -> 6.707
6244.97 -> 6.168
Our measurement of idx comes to 6.966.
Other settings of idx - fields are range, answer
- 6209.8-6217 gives 7.219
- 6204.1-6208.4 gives 6.952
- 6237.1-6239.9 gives 6.634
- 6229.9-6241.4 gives 6.802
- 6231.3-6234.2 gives 6.771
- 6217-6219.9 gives 6.641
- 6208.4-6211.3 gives 7.37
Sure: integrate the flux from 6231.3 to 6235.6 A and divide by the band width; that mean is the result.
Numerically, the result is 6.72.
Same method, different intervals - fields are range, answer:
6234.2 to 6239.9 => 6.59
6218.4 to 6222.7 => 6.24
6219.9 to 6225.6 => 6.36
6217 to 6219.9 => 6.5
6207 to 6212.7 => 7.1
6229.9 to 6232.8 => 6.58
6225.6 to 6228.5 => 6.87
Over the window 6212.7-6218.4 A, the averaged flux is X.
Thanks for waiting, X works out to 6.7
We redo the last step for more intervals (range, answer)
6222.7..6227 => 6.62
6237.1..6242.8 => 6.69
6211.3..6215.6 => 6.76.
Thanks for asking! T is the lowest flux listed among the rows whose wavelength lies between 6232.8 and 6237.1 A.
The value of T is 6.339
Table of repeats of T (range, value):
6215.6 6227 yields 5.788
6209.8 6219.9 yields 6.383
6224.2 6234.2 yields 6.259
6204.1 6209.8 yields 6.709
